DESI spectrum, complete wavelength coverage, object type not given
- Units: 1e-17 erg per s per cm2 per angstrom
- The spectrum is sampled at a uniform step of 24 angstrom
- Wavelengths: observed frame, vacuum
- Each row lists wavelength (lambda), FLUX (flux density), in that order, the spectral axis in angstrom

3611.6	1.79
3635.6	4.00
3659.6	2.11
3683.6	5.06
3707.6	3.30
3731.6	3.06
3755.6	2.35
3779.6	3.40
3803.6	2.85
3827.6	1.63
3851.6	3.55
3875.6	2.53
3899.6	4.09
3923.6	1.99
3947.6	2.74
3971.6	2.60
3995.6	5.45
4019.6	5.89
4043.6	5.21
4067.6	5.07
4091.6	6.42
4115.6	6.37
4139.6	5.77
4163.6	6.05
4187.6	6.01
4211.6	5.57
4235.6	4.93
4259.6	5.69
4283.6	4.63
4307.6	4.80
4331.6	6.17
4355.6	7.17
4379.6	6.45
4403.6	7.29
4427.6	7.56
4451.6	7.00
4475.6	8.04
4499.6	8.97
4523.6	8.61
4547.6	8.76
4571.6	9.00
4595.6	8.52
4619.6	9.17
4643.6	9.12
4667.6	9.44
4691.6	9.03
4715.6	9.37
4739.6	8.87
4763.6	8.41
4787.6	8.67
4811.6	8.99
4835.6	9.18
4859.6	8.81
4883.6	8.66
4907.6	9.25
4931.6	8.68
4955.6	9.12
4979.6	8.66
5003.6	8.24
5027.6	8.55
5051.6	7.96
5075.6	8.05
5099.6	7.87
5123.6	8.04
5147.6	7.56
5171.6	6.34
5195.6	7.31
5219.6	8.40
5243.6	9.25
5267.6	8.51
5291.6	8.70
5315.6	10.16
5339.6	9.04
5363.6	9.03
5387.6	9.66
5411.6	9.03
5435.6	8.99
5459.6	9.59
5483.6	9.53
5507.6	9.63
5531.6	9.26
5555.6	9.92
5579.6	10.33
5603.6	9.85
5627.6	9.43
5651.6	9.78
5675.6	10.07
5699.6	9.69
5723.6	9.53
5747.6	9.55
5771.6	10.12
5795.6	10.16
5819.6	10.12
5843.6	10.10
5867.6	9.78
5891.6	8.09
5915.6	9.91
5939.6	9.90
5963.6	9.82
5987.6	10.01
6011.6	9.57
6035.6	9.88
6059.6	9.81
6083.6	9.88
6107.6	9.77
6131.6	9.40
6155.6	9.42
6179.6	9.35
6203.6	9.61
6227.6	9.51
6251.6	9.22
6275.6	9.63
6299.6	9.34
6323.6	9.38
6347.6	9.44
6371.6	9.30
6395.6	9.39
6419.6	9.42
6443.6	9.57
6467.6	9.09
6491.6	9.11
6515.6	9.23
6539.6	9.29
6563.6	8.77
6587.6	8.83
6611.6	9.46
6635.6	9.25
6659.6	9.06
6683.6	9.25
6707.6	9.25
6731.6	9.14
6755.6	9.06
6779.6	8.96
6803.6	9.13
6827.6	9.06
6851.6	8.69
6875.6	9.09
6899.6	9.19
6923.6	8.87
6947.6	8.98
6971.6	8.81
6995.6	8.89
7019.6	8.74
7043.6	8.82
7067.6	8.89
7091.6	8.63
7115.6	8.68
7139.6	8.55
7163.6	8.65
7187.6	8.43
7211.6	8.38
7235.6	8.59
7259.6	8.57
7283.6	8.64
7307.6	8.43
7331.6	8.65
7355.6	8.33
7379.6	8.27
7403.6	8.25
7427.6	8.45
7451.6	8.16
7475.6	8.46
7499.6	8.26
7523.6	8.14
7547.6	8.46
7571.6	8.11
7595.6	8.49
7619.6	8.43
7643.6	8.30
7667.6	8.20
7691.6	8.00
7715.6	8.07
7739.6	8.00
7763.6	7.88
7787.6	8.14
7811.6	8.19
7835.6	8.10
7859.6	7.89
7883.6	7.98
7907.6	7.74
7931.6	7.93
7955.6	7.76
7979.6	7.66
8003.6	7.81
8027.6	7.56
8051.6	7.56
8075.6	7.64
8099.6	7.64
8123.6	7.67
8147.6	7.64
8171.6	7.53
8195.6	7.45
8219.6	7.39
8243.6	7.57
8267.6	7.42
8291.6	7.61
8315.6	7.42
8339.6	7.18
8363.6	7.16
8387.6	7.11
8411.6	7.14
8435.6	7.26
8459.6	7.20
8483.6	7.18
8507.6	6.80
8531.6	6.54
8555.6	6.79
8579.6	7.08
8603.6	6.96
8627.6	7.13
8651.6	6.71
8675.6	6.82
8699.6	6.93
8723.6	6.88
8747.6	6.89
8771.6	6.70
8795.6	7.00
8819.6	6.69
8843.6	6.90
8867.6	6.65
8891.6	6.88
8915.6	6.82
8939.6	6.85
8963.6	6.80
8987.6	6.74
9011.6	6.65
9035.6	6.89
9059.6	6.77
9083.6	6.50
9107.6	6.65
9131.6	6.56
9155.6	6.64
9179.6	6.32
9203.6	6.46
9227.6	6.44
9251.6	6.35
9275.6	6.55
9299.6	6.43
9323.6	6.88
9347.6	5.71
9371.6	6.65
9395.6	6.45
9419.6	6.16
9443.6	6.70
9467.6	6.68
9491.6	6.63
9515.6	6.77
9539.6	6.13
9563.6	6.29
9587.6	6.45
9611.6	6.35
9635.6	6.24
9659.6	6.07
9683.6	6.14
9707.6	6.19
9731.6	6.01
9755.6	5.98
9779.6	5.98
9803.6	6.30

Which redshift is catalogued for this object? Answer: 0.00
